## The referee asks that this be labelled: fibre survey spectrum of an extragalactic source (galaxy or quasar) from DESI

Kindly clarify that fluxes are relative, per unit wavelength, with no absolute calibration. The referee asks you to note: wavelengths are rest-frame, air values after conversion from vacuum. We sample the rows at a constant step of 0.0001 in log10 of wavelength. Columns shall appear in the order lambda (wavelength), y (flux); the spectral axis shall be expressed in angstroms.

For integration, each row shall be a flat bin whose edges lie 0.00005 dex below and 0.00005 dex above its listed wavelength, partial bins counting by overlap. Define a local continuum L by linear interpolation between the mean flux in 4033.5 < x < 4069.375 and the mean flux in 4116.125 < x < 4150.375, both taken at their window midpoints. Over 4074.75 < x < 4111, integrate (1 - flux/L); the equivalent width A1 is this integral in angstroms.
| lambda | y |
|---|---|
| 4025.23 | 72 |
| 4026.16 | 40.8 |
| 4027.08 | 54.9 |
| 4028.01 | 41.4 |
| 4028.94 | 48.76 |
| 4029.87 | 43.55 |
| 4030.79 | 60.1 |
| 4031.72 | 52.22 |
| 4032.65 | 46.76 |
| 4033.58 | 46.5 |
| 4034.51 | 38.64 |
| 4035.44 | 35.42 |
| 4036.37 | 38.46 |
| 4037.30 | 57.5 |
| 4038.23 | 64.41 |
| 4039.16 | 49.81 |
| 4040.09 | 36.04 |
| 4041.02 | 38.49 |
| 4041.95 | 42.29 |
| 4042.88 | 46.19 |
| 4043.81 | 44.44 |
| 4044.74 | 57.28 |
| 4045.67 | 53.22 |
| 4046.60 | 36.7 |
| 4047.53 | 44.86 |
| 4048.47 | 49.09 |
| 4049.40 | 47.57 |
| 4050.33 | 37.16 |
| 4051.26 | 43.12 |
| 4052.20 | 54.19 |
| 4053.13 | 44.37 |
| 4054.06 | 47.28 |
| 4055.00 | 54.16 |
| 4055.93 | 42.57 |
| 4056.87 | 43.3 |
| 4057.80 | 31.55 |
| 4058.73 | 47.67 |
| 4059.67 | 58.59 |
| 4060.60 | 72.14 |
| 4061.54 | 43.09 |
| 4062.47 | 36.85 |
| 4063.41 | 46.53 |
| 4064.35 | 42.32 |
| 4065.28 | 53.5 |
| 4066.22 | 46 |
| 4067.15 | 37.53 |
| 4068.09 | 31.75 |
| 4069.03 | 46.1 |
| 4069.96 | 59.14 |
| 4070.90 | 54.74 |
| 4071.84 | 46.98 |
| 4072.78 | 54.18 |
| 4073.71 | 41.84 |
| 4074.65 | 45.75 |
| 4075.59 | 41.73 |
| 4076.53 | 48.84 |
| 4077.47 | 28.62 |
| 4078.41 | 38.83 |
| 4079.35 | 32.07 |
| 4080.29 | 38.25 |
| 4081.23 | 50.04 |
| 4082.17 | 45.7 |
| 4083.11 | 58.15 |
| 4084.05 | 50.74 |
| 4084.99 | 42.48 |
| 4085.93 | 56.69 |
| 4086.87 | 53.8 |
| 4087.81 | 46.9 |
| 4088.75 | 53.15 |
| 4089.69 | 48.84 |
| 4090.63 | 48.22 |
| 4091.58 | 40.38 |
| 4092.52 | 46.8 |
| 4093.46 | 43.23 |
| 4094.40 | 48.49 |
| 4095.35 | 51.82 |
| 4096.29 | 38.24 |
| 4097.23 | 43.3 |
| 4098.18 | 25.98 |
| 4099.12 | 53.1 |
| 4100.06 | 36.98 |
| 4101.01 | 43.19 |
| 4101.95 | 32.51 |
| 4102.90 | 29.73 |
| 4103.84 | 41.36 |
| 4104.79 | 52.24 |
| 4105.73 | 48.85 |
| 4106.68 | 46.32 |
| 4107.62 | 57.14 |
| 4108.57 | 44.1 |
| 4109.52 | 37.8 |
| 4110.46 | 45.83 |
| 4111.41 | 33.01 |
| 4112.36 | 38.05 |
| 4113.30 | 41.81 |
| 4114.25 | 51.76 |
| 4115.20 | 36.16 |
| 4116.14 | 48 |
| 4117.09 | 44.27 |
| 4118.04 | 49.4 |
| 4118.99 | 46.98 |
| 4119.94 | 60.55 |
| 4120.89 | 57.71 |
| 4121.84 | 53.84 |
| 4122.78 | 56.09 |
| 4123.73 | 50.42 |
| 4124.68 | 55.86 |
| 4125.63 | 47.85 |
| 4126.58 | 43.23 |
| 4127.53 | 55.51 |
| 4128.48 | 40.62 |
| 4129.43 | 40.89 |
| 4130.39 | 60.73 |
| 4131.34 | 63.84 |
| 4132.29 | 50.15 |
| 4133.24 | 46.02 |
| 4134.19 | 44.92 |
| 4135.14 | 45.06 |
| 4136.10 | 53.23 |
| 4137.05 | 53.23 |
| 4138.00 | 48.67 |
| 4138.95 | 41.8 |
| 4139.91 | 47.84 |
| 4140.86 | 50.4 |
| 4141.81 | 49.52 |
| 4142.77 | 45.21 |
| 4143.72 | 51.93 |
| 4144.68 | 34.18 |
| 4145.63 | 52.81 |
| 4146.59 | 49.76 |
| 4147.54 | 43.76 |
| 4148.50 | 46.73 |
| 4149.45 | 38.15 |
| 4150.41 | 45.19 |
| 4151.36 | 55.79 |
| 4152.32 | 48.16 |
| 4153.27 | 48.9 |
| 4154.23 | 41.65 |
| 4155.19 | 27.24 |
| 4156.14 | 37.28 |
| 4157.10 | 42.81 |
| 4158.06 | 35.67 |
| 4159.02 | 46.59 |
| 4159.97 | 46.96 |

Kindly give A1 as 2.3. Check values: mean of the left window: 45.8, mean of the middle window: 44.5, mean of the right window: 49.1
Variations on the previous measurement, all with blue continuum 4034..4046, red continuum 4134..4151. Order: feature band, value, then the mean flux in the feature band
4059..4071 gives -0.4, 48.1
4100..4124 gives 0.5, 45.7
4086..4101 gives 0.3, 45.5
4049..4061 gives -0.4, 47.9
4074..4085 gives 0.7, 43.4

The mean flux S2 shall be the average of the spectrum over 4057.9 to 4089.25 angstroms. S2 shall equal 46.8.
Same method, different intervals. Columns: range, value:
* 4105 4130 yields 47.5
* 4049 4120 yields 45.3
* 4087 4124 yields 45.5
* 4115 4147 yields 49.4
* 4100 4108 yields 43.3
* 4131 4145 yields 48.4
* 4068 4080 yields 44.2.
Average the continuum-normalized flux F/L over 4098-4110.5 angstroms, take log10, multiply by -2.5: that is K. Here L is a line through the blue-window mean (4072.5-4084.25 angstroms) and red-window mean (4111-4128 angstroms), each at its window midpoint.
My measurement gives 0.10 mag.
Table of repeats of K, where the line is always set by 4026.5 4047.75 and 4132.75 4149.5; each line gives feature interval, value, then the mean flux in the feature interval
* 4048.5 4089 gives 0.01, 46.4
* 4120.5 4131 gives -0.09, 51.3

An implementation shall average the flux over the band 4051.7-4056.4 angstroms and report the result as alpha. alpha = 48.4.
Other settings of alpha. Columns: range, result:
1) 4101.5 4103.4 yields 31.3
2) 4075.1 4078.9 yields 39.4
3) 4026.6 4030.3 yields 47.1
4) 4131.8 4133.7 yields 48.3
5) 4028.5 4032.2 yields 51.2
